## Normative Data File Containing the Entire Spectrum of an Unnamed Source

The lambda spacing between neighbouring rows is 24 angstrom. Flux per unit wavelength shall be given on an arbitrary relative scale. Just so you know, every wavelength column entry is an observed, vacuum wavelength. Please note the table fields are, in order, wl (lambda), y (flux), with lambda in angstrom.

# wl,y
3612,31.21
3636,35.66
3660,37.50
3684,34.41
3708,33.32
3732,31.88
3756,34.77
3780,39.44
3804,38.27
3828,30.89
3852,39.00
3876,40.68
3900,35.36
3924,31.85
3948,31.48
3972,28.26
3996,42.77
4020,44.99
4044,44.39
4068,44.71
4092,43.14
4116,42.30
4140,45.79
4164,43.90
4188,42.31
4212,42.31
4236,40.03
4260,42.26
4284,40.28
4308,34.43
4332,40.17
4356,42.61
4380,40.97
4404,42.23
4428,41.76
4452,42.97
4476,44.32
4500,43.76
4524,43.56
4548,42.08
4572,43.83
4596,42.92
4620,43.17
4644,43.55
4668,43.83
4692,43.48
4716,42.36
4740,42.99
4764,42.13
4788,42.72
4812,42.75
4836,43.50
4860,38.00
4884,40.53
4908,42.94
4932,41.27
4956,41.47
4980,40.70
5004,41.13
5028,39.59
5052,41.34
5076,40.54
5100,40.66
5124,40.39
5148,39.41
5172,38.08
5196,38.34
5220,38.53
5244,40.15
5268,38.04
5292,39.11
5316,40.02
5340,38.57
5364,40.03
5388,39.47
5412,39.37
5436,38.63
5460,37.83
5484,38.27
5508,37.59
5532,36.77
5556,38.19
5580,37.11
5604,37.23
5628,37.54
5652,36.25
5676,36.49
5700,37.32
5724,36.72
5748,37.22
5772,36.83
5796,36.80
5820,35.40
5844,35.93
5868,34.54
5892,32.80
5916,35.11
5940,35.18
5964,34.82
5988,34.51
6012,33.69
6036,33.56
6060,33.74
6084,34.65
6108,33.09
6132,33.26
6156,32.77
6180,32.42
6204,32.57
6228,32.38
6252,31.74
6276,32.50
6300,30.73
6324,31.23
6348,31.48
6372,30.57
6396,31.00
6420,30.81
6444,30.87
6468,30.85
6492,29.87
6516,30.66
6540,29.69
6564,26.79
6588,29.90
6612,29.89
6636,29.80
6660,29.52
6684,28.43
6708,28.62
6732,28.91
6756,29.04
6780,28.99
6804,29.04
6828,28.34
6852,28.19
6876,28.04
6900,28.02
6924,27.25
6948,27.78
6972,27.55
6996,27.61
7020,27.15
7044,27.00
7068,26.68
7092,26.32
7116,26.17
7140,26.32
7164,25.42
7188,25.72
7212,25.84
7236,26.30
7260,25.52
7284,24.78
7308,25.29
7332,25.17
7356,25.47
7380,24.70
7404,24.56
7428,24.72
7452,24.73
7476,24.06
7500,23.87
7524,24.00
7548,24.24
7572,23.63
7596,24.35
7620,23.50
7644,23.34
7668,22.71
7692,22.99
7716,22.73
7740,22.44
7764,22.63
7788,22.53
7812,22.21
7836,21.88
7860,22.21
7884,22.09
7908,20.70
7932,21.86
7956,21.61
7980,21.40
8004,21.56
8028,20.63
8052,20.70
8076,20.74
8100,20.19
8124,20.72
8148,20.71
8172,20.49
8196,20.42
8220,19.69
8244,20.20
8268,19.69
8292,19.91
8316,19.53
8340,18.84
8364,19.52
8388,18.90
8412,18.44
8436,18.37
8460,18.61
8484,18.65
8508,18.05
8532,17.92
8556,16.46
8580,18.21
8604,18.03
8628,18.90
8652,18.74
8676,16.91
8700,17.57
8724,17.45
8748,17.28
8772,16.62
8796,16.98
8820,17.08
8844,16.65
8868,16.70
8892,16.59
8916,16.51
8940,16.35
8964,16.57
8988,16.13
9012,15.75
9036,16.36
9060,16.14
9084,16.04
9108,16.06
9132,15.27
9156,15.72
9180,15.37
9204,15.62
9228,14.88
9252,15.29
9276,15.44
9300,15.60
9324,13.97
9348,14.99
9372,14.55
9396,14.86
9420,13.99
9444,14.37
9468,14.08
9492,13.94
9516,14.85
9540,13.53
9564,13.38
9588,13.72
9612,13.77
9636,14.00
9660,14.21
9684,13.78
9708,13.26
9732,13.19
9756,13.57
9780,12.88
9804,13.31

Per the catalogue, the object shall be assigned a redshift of 0.00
